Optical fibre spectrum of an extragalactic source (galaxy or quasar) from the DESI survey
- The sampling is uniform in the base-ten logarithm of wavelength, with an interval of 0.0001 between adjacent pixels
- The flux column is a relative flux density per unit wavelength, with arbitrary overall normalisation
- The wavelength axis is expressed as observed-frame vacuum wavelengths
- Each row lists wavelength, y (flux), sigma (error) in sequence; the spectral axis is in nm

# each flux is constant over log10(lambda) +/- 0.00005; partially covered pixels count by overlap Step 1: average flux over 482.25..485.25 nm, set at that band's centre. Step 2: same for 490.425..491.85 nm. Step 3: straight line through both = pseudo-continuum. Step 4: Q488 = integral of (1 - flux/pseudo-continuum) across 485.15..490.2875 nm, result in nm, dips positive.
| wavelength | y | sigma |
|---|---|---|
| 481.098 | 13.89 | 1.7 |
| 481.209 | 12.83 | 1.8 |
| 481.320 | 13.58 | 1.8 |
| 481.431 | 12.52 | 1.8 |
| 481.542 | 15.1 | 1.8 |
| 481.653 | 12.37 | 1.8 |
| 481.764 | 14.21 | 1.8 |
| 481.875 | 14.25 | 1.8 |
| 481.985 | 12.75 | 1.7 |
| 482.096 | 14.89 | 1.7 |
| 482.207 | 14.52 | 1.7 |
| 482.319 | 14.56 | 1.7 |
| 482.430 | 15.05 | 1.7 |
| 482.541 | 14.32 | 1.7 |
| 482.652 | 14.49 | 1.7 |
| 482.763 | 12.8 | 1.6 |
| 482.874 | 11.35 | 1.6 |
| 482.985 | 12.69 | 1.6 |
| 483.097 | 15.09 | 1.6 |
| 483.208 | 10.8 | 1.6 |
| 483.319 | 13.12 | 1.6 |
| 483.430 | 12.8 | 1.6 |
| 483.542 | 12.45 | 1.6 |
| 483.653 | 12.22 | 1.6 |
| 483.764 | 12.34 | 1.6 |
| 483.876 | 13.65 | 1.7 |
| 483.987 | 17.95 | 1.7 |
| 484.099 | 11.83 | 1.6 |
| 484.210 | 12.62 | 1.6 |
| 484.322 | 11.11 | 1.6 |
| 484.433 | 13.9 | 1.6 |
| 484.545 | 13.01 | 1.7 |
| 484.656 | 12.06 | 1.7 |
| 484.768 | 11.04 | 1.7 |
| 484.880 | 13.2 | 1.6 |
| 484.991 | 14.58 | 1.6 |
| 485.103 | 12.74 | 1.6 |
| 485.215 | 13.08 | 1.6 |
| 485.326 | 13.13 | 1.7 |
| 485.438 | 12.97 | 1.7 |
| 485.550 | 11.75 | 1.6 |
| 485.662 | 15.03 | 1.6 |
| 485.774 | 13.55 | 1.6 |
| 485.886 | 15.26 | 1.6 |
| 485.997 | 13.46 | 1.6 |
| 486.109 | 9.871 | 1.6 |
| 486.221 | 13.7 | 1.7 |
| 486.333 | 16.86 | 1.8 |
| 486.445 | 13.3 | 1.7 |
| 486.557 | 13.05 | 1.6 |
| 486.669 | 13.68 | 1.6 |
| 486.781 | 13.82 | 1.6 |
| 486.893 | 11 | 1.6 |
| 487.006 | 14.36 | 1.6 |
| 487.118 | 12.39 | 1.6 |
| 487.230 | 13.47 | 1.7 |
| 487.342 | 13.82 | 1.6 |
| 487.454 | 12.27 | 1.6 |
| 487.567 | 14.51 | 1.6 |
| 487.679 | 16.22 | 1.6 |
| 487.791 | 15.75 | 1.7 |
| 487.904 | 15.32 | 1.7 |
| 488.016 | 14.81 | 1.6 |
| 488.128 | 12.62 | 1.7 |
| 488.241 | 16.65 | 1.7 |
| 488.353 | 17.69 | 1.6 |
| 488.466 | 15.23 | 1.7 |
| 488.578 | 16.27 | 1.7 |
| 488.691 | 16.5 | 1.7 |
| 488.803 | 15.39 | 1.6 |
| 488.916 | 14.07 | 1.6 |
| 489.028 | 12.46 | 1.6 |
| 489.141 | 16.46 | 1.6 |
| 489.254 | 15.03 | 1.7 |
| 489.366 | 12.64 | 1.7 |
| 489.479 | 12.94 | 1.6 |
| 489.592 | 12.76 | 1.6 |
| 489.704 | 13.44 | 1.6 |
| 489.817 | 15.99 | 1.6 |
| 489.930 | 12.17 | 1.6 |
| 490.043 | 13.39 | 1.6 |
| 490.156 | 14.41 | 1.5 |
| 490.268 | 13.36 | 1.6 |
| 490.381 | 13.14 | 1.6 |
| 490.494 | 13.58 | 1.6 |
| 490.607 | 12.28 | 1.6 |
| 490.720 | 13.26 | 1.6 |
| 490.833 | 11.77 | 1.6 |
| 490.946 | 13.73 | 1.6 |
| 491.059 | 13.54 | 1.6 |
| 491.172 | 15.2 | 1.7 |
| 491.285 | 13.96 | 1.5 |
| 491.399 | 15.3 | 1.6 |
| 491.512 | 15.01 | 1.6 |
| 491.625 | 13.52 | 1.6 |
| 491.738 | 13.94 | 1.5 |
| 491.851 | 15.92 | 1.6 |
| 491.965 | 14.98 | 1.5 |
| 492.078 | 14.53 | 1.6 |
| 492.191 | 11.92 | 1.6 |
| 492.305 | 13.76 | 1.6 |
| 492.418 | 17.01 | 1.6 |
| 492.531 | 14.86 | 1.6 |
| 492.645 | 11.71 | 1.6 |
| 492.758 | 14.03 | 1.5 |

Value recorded -0.200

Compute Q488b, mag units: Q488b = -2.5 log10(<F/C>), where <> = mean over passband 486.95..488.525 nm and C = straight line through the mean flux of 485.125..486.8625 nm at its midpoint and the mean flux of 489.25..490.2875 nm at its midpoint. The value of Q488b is -0.09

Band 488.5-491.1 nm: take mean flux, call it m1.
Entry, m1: 13.9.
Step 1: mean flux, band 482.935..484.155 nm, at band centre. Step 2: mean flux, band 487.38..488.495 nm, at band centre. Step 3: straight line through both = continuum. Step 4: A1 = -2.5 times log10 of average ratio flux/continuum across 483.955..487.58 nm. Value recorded 0.071 mag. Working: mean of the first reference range 13.2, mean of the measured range 13.2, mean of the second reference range 15.1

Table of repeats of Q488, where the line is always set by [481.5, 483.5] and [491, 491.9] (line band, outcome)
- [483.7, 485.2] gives 0.08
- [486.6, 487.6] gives 0.06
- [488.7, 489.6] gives 0.01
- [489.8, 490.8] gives 0.07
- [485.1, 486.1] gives 0.04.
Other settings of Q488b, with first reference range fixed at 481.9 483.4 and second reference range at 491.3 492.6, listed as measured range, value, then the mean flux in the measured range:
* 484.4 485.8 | 0.06 mag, 13.1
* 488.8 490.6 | 0.05 mag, 13.7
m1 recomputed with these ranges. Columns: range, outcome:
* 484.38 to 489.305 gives 14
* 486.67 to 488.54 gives 14.4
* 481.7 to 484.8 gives 13.3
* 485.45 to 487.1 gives 13.4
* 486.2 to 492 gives 14.2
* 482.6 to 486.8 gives 13.2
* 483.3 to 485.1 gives 13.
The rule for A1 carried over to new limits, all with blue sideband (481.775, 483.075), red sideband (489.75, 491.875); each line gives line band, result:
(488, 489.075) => -0.103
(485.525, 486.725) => 0.015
